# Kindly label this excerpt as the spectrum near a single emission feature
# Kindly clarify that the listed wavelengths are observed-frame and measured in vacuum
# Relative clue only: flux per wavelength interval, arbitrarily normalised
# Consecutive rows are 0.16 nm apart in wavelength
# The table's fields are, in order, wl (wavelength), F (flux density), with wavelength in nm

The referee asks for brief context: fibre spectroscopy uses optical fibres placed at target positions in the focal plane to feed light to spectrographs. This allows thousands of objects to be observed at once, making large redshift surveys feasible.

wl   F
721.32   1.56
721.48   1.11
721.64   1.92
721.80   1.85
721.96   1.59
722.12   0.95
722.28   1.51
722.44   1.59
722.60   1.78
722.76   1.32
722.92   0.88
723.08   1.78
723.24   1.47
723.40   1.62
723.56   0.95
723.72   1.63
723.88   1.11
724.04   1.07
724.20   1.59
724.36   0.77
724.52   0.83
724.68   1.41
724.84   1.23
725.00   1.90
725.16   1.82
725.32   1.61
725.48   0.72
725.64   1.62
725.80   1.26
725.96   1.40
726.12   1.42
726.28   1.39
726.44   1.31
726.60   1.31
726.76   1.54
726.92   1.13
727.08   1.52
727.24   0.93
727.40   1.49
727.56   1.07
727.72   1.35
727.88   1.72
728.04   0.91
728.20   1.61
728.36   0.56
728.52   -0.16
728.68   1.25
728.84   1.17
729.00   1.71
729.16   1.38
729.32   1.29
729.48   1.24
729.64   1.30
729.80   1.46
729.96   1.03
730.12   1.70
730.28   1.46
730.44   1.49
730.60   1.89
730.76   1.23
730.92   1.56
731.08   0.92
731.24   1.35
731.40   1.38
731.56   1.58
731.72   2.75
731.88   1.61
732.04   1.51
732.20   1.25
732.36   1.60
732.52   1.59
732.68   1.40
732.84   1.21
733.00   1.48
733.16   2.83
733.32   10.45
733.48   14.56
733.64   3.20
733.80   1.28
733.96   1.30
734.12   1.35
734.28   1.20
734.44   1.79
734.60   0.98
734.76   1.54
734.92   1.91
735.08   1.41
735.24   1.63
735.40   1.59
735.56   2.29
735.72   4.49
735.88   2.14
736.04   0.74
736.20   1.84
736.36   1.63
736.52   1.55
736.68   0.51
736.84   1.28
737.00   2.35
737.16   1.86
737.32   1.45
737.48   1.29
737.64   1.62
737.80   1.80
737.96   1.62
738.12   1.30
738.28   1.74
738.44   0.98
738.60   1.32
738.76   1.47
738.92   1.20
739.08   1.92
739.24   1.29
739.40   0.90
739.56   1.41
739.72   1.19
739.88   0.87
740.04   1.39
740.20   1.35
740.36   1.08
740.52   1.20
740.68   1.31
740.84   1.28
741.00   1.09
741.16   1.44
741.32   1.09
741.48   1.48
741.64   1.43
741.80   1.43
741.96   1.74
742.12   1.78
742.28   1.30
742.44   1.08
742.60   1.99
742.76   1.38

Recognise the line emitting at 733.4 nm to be Halpha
